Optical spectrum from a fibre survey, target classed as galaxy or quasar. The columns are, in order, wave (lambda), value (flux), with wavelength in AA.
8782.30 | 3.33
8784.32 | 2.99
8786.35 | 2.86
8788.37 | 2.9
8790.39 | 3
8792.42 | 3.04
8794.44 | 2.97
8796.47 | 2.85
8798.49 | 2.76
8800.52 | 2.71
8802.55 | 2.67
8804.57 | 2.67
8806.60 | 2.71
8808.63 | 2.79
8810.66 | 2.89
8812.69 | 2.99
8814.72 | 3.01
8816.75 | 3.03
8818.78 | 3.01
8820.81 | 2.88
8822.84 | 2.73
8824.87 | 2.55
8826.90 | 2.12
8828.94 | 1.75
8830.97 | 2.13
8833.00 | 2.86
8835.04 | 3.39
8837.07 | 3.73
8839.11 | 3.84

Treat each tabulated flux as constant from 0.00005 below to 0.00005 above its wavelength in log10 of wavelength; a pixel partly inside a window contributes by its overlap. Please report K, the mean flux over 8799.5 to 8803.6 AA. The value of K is 2.69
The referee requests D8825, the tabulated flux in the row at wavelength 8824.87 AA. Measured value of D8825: 2.55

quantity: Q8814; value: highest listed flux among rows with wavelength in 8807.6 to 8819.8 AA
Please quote 3.03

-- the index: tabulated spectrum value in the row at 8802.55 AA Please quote 2.67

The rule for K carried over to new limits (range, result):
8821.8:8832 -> 2.26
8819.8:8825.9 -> 2.72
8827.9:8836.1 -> 2.54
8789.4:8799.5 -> 2.92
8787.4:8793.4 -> 2.98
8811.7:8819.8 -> 3.01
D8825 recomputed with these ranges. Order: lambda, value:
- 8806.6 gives 2.71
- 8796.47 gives 2.85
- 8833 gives 2.86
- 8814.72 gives 3.01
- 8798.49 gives 2.76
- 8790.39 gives 3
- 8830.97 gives 2.13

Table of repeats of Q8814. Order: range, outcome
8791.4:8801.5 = 3.04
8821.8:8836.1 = 3.39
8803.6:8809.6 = 2.79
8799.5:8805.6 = 2.71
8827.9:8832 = 2.13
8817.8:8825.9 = 3.01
